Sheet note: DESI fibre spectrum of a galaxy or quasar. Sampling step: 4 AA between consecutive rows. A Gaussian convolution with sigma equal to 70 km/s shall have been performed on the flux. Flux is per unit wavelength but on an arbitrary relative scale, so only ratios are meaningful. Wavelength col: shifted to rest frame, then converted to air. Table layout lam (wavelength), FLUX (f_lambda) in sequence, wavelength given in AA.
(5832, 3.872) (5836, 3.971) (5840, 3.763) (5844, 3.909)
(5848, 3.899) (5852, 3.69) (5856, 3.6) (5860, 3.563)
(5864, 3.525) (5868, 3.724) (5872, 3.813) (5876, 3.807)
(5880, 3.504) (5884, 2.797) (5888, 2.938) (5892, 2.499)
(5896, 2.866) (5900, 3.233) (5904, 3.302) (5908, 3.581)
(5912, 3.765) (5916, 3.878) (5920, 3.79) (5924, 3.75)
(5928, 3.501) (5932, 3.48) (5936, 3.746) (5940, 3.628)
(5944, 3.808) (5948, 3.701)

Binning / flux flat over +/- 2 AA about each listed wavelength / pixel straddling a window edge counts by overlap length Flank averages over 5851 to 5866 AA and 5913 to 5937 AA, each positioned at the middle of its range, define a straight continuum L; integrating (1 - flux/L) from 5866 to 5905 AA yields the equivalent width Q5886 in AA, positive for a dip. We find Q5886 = 4.1 AA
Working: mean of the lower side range 3.59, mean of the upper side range 3.69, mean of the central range 3.25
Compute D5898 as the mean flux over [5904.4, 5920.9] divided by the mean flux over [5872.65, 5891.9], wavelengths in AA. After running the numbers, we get 1.15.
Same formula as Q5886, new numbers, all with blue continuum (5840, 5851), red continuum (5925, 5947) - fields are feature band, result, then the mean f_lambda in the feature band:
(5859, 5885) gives 1.6 AA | 3.56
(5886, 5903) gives 3.8 AA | 2.91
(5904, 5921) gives 0.0 AA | 3.7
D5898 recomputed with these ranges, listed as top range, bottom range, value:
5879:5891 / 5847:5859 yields 0.81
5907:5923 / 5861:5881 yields 1.02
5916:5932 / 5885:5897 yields 1.33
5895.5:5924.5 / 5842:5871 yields 0.96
